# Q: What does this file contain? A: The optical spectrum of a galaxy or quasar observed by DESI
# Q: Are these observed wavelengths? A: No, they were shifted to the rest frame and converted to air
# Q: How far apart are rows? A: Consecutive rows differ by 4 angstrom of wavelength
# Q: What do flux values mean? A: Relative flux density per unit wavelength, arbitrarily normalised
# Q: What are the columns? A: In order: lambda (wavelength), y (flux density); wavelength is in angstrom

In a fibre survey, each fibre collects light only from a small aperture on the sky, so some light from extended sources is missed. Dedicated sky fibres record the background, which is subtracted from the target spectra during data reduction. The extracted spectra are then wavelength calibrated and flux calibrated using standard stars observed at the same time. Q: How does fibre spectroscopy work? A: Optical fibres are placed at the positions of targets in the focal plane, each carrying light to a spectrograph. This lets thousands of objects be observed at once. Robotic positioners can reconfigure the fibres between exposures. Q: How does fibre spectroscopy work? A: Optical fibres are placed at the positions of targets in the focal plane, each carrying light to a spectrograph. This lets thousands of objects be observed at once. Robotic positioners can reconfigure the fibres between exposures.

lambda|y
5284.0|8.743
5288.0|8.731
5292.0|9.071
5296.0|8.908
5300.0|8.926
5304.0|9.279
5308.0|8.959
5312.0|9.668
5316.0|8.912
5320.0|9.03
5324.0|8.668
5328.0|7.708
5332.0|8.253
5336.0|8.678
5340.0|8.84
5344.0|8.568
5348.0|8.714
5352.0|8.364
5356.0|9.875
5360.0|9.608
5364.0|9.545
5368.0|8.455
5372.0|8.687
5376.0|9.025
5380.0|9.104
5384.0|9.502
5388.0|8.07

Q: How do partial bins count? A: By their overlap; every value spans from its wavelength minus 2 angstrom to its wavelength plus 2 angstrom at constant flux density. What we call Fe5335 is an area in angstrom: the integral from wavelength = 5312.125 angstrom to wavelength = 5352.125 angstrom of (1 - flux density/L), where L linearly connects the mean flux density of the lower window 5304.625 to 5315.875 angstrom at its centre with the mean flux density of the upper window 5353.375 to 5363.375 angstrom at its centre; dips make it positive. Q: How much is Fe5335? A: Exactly 3.3 angstrom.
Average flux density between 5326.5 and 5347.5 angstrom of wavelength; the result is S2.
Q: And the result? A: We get 8.45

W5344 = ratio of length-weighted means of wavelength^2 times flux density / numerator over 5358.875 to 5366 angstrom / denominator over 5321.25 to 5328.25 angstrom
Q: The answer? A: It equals 1.2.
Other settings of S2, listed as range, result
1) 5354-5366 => 9.68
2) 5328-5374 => 8.82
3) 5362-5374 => 8.9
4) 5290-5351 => 8.8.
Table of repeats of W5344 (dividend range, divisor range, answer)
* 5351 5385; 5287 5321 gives 1.03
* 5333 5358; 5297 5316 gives 0.98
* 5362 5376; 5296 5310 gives 1.01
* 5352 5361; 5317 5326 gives 1.08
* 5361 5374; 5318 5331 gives 1.08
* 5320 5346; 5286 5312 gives 0.95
